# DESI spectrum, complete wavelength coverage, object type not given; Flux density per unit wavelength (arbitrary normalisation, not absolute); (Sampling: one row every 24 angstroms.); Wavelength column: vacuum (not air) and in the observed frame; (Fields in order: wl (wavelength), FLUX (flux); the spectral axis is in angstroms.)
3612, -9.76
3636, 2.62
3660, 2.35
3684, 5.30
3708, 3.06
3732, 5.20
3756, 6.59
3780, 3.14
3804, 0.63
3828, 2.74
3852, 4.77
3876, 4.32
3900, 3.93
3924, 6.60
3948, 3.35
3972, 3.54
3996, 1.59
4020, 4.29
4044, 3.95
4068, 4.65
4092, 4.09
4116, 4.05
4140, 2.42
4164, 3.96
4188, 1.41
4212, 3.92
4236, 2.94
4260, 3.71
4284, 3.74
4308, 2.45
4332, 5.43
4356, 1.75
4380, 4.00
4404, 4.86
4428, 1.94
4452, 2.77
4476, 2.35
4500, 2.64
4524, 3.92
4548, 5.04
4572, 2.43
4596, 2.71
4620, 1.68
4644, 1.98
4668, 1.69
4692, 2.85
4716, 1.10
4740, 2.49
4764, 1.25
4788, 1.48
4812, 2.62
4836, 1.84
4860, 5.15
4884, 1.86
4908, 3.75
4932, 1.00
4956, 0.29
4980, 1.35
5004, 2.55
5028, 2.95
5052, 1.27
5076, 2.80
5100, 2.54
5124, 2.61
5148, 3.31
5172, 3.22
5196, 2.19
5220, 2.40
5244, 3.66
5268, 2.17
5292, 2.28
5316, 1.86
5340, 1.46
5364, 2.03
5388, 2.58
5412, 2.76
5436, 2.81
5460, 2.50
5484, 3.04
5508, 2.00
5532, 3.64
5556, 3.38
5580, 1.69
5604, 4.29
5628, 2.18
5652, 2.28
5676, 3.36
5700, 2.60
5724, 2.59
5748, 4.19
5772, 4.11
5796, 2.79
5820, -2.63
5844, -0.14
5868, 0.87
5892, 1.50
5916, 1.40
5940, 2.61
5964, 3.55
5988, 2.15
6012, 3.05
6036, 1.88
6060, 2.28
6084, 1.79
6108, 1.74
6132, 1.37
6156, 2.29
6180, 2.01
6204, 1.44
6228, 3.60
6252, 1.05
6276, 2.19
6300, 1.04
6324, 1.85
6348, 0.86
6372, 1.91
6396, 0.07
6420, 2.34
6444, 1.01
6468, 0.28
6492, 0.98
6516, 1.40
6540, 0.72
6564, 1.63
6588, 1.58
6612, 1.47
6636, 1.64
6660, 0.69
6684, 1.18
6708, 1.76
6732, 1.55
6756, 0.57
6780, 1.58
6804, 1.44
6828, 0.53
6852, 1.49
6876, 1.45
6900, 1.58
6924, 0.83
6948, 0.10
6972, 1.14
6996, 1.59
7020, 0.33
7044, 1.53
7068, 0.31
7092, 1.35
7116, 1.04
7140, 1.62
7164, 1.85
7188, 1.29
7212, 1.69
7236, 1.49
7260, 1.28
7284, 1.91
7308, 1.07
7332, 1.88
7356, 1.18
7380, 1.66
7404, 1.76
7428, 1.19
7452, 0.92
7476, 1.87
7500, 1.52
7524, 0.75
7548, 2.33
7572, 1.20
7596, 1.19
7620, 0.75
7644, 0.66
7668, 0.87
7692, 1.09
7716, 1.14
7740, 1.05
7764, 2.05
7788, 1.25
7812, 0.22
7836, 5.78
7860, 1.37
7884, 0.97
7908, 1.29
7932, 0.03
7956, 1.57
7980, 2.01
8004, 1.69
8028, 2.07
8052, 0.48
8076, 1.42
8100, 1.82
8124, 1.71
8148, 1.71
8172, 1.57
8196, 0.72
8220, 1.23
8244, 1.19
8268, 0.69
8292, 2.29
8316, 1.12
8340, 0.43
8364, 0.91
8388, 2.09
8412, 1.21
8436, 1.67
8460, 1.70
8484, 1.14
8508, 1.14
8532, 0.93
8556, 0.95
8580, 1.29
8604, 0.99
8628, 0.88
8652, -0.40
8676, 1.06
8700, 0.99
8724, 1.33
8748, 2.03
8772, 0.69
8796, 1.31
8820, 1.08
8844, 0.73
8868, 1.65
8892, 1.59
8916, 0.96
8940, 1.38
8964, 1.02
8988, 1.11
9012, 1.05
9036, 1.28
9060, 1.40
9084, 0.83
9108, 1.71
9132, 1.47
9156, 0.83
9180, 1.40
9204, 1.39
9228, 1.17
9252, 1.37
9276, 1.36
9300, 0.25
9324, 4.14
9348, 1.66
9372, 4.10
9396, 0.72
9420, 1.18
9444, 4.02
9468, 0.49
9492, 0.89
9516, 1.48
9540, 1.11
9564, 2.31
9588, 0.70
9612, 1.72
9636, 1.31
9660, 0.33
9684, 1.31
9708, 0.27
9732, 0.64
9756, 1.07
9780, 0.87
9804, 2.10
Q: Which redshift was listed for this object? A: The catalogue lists 1.101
